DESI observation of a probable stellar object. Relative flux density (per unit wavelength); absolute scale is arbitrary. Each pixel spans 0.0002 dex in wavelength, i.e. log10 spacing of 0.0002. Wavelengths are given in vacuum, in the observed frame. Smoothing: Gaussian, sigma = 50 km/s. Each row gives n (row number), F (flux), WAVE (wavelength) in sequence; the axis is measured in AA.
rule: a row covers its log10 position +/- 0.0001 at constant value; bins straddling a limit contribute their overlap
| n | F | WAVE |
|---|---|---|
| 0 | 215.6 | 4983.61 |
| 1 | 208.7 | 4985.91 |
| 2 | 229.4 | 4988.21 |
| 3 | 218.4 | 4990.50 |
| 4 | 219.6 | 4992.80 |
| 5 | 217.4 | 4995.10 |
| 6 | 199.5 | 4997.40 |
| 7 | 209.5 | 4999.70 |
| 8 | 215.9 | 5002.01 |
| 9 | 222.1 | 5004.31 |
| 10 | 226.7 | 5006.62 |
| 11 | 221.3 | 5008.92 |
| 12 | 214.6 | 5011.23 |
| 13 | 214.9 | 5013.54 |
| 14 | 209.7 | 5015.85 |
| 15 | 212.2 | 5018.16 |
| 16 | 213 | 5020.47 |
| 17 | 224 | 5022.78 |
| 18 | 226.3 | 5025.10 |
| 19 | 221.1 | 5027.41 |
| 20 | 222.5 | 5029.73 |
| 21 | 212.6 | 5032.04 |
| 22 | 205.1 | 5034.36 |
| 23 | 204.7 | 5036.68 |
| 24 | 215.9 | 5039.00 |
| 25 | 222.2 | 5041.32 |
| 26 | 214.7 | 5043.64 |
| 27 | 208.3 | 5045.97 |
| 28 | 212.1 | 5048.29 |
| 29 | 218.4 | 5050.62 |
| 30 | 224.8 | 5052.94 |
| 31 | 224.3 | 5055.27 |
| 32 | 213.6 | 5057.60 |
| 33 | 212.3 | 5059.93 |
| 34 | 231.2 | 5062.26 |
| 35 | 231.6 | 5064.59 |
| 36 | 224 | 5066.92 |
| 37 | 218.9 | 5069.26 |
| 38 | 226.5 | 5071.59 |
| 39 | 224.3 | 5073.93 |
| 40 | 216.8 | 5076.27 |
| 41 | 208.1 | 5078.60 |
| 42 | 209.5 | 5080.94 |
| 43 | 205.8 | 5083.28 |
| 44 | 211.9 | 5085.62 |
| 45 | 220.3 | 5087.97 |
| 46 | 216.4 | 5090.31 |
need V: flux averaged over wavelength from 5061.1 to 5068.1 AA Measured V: 229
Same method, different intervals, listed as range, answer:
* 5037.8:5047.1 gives 215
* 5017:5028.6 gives 219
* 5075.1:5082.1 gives 212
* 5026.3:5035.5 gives 215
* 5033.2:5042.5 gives 212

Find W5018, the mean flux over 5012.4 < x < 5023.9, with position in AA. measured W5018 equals 215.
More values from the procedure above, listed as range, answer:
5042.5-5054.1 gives 216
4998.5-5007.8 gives 218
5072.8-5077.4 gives 220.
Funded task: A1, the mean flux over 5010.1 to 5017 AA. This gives 213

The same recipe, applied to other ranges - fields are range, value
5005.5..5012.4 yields 221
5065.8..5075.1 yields 223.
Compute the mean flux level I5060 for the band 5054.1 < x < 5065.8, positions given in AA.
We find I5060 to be 223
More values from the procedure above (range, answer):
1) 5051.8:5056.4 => 224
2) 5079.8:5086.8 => 209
